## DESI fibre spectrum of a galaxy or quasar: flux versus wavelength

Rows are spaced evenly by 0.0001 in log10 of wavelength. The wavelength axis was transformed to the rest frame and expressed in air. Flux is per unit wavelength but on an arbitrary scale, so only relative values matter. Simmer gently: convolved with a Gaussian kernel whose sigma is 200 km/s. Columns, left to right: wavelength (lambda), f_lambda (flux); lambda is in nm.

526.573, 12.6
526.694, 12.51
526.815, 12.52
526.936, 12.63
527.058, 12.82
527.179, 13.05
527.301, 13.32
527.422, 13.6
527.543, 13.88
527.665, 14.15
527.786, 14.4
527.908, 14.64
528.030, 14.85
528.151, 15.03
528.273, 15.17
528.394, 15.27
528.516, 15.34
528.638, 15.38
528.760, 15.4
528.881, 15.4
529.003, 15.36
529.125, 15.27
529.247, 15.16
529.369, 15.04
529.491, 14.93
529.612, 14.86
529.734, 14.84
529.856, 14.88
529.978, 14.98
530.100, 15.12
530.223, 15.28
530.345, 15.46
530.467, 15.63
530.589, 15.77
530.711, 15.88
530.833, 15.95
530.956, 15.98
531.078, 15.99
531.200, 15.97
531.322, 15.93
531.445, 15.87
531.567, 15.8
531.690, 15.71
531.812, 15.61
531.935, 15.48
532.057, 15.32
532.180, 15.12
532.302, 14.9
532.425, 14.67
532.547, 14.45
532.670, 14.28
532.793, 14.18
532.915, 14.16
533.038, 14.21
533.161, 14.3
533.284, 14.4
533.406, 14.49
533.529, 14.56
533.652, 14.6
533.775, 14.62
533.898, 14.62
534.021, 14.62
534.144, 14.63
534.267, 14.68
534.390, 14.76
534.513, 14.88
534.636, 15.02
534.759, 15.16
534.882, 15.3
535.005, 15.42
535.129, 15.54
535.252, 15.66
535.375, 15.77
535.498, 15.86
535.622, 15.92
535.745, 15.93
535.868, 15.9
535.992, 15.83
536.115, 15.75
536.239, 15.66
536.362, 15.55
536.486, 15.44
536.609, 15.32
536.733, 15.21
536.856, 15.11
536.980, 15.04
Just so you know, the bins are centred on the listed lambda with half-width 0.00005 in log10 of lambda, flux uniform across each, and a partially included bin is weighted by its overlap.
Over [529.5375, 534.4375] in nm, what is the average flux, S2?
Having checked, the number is 15.1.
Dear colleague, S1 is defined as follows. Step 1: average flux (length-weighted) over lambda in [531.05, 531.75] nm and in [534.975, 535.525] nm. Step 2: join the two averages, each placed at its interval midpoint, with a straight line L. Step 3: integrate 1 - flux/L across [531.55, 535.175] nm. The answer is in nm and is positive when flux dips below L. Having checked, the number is 0.21 nm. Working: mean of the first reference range 15.9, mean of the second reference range 15.6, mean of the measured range 14.8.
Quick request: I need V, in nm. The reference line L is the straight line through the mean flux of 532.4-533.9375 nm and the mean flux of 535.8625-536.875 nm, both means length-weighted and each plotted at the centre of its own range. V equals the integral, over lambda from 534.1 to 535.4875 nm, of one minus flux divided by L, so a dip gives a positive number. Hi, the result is -0.020 nm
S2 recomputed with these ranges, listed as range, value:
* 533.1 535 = 14.7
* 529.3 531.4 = 15.4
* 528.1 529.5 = 15.2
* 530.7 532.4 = 15.6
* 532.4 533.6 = 14.4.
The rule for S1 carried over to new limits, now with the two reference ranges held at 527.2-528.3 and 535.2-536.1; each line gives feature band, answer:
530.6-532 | -0.08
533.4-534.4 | 0.06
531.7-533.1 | 0.04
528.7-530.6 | -0.07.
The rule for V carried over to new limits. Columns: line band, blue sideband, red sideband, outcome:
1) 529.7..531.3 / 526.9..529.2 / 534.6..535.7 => -0.07 nm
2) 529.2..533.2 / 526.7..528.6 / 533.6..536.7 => -0.16 nm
